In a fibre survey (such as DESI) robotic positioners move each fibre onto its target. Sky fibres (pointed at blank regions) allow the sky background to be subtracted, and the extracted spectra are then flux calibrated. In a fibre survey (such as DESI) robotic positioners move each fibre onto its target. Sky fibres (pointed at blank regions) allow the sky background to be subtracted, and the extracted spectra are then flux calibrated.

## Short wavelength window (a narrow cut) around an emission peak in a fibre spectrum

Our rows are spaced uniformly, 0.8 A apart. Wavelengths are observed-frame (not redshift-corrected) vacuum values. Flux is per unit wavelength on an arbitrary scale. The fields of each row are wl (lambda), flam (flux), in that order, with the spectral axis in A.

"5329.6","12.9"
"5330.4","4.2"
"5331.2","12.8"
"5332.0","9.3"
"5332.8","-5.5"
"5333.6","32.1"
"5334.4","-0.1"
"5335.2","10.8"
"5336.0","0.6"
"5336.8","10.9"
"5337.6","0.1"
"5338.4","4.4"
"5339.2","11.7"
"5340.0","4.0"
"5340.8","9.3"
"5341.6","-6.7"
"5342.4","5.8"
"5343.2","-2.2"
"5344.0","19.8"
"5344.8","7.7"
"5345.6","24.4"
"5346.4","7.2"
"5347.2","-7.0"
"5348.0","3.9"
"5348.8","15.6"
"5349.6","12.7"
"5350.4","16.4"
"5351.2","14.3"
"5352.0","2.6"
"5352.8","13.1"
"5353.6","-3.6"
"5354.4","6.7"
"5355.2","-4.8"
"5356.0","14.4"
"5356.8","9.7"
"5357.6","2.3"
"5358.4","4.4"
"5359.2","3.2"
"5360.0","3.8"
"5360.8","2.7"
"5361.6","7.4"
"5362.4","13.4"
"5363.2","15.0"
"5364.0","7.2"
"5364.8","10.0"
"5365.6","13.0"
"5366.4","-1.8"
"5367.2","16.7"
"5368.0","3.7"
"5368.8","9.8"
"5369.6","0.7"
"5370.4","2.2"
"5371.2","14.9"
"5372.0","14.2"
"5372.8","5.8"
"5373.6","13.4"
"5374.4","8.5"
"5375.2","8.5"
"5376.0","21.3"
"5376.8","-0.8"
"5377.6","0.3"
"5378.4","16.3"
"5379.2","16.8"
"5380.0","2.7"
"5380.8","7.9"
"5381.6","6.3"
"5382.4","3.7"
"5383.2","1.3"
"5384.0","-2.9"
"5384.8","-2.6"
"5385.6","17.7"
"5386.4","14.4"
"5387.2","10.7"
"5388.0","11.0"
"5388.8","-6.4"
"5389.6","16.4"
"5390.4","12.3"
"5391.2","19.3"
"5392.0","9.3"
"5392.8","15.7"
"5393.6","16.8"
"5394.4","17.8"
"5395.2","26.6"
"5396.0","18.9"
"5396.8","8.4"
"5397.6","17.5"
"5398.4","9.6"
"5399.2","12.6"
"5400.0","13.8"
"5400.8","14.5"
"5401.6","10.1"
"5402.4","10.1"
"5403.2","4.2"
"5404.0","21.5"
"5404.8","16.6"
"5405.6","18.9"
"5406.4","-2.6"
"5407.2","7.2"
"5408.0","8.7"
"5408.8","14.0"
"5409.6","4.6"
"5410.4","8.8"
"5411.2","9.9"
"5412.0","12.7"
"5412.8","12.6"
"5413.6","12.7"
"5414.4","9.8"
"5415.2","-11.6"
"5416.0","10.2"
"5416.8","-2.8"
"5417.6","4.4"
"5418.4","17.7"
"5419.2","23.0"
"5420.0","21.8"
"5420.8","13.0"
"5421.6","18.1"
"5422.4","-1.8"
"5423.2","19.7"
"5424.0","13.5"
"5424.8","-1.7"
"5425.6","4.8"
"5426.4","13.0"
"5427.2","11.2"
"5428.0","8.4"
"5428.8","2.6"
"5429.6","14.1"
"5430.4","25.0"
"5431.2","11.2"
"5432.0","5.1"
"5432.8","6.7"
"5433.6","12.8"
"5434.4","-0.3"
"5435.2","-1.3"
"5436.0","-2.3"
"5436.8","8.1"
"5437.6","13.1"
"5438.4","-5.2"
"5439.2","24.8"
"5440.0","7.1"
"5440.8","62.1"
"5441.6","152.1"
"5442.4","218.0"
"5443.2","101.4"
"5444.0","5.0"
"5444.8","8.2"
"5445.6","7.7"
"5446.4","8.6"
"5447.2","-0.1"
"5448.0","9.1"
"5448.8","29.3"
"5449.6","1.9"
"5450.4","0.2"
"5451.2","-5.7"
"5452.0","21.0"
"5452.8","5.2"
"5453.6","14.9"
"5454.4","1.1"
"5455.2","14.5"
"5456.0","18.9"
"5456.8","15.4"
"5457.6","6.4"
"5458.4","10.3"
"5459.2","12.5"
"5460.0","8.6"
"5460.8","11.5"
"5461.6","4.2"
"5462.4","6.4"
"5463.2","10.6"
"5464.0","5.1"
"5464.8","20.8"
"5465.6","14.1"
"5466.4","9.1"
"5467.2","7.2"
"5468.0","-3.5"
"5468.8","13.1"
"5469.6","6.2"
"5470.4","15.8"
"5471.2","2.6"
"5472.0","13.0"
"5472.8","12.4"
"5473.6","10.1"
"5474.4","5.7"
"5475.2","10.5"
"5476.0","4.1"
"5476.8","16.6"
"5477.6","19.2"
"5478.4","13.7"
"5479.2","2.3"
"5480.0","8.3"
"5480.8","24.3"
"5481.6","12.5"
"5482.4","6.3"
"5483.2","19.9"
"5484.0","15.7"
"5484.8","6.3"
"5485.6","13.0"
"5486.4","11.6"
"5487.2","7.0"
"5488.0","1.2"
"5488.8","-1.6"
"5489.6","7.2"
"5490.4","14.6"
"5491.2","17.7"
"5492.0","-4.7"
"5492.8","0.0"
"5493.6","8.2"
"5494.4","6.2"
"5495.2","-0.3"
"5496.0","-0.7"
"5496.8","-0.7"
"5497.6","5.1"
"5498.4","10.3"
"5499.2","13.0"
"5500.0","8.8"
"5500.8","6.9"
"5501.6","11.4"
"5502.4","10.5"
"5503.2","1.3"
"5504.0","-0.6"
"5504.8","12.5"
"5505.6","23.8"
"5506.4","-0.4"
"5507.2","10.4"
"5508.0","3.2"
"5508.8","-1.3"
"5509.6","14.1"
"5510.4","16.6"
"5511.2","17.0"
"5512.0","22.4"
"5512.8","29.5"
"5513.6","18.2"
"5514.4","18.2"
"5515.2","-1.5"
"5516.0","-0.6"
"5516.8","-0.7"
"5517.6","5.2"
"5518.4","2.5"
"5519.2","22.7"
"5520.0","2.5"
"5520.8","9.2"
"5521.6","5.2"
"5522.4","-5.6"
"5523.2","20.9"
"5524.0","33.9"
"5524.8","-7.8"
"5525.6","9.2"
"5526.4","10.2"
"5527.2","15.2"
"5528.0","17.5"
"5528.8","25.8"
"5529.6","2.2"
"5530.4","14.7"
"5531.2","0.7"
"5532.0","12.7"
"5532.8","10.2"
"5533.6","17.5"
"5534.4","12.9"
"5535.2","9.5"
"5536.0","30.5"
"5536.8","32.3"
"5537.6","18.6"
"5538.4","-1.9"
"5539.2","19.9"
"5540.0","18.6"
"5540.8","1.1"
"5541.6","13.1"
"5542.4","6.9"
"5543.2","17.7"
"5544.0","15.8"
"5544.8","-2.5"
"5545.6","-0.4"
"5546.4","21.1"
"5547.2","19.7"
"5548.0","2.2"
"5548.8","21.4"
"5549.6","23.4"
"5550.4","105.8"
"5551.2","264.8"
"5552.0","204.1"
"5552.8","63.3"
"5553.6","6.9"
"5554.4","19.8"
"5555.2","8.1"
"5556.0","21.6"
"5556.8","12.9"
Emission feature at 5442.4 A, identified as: Hbeta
